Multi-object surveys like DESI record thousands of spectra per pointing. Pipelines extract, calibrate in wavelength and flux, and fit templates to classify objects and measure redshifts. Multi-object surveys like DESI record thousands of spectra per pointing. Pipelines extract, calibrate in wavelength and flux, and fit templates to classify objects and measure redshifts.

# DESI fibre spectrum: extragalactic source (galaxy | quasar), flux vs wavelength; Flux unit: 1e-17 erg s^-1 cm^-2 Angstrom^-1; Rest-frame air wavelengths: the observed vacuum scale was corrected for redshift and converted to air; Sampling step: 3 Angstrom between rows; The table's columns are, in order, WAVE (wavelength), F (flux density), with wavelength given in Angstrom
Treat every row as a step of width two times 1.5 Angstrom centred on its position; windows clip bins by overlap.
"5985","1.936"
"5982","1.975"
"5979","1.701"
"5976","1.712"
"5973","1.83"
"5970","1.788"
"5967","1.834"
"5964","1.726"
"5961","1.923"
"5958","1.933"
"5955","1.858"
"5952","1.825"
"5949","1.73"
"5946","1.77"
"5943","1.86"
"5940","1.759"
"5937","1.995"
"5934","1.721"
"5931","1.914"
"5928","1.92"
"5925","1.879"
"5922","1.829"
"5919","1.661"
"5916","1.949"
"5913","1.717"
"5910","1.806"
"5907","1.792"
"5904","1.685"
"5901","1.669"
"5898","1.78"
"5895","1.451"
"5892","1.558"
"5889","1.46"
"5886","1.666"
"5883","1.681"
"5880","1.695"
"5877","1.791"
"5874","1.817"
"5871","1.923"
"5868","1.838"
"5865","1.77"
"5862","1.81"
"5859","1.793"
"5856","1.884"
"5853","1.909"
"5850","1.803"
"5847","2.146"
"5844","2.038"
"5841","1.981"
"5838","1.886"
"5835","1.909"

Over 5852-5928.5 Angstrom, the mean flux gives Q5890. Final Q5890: 1.76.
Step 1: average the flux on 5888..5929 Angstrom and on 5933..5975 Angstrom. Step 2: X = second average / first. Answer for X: 1.06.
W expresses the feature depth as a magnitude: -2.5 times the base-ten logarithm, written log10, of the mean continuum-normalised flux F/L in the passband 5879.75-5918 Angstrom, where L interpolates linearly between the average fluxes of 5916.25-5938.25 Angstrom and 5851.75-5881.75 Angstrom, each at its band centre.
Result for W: 0.09 mag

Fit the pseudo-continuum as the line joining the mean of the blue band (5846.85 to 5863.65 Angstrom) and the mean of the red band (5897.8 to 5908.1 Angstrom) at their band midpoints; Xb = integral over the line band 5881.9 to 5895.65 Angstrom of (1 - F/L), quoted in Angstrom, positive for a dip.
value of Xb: 1.6 Angstrom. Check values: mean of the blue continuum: 1.87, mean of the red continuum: 1.72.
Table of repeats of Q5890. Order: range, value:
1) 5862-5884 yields 1.79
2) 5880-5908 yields 1.64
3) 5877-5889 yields 1.67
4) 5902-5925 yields 1.78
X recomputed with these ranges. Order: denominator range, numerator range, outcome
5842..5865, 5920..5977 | 0.96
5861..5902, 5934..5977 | 1.07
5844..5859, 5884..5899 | 0.82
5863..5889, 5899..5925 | 1.01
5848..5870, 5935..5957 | 0.99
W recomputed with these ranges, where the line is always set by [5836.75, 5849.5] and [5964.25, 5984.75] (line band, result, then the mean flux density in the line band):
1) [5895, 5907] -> 0.137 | 1.69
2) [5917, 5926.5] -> 0.052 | 1.8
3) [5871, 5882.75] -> 0.100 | 1.78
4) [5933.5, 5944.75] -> 0.011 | 1.84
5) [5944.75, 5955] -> 0.034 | 1.79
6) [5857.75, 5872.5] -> 0.080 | 1.83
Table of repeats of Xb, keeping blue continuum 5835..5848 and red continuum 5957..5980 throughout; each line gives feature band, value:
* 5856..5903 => 5.4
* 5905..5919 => 0.7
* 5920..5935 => 0.1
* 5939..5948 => 0.2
